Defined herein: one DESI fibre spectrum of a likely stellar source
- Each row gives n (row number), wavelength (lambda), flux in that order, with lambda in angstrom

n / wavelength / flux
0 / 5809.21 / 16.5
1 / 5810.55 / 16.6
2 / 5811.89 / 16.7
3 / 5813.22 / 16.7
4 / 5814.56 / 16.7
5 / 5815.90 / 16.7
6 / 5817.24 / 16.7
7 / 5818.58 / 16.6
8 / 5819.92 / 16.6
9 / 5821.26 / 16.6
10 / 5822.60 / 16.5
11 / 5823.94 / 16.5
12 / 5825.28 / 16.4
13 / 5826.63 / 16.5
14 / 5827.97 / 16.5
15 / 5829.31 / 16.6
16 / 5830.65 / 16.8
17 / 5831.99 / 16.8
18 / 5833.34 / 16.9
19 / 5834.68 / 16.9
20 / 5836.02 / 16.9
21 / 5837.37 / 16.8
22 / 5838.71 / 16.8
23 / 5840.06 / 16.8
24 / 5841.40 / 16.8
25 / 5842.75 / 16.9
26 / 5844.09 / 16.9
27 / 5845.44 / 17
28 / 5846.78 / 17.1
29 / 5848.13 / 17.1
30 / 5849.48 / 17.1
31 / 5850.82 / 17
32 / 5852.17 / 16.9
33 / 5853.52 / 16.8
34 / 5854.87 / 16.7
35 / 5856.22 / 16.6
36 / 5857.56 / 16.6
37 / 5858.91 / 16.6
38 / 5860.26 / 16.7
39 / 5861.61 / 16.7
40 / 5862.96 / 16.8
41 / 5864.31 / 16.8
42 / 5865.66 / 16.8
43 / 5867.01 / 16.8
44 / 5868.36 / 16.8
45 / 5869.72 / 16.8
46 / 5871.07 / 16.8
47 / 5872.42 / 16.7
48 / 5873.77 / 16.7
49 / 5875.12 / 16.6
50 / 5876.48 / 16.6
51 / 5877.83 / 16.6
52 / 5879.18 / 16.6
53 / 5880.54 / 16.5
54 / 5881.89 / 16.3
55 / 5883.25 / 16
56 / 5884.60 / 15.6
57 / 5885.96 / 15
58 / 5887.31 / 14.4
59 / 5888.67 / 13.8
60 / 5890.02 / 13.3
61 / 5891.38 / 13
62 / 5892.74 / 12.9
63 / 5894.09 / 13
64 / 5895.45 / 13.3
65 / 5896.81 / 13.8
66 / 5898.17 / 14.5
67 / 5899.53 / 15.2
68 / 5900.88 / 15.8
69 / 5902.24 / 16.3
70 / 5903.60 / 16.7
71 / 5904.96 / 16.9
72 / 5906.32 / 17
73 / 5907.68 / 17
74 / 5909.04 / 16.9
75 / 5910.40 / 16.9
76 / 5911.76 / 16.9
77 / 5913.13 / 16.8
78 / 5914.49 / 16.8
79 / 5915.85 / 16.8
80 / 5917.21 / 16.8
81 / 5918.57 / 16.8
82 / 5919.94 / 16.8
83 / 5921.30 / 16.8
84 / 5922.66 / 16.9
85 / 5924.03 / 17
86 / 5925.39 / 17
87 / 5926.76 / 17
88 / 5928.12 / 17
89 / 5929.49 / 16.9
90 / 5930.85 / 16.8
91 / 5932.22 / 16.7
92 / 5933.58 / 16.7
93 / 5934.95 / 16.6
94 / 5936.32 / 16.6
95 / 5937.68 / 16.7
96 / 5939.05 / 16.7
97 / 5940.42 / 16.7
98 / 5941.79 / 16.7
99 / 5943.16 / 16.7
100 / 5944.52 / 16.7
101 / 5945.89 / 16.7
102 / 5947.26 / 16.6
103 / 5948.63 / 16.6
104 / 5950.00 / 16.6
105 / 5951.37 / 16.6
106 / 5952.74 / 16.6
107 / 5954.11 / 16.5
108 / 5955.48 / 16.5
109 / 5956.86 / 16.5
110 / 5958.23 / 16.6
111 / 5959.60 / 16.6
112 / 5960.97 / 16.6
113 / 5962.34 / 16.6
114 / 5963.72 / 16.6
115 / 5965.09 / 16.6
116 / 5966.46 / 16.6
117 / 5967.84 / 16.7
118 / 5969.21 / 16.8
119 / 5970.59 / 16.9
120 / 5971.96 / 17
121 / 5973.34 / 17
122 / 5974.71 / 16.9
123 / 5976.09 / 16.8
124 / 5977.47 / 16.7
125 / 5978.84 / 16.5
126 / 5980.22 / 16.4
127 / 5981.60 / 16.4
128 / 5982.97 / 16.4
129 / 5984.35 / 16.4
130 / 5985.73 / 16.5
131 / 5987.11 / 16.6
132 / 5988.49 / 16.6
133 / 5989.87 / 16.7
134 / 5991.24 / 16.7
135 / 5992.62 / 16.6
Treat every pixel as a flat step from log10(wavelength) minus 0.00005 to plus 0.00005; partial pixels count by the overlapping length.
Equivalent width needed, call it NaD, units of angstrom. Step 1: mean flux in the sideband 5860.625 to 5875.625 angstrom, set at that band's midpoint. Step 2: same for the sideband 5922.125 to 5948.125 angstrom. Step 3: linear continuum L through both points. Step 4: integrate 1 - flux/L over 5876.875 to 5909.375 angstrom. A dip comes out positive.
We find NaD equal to 2.91 angstrom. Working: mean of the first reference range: 16.8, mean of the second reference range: 16.8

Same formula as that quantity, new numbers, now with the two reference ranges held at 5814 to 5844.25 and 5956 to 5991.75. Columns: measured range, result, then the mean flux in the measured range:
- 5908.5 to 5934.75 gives -0.30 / 16.9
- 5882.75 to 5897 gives 2.30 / 14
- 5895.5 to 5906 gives 0.73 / 15.5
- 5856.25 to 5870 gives -0.04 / 16.7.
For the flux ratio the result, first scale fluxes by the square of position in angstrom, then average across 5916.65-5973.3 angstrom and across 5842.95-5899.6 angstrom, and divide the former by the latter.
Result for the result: 1.1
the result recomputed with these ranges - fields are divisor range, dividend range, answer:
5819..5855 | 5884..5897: 0.84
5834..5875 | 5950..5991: 1.03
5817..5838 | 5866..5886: 1.01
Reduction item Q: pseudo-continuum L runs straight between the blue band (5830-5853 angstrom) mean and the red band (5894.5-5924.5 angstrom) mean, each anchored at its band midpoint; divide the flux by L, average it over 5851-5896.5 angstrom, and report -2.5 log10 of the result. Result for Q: 0.05 mag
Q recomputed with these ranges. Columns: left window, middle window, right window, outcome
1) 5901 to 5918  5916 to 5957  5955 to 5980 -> 0.00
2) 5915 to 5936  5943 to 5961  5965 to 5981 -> 0.01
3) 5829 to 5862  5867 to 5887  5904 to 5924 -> 0.03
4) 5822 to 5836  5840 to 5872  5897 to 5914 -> -0.02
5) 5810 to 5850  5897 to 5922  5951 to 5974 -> 0.01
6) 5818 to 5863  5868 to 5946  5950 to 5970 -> 0.03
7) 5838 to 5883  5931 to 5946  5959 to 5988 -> 0.00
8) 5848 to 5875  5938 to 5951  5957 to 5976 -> 0.01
